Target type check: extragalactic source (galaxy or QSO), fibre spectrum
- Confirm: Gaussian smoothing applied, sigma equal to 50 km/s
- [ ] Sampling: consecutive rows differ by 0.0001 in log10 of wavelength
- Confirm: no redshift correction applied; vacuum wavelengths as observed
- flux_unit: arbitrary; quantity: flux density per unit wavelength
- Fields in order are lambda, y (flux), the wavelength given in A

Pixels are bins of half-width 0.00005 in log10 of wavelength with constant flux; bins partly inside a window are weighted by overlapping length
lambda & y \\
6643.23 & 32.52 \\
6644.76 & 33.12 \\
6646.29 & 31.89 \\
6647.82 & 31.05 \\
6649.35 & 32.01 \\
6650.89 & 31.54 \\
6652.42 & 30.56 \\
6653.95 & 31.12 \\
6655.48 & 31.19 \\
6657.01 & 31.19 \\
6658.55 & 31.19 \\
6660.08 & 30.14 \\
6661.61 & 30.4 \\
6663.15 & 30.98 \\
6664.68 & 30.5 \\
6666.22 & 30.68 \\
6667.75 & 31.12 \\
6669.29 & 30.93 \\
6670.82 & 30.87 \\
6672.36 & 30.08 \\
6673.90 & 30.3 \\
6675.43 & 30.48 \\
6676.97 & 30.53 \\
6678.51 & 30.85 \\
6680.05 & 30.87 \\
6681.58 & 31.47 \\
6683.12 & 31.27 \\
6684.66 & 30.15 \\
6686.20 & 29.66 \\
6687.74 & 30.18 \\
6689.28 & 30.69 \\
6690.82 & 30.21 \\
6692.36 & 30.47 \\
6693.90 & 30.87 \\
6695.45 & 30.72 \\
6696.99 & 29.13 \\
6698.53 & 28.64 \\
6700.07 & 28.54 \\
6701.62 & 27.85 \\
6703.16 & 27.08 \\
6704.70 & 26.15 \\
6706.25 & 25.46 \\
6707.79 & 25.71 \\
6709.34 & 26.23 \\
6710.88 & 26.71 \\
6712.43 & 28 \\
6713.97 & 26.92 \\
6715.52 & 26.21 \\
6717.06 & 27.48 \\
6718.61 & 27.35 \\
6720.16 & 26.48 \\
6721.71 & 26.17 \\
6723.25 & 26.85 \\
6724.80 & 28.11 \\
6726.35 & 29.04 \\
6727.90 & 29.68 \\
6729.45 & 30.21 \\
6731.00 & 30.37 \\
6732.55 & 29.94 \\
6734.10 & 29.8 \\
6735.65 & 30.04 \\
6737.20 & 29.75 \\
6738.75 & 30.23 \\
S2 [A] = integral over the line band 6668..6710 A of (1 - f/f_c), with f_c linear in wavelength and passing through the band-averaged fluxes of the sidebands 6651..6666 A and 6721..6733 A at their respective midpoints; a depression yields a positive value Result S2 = 0.6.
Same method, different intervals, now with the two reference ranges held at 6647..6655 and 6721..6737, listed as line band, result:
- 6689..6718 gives 1.7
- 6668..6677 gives 0.0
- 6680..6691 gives -0.1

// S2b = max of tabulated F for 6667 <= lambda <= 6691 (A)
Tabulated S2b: 31.47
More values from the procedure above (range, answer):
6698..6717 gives 28.64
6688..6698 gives 30.87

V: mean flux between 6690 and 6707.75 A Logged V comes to 28.5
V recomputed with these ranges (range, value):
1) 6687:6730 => 28.1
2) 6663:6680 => 30.7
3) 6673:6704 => 30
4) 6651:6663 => 30.9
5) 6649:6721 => 29.5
